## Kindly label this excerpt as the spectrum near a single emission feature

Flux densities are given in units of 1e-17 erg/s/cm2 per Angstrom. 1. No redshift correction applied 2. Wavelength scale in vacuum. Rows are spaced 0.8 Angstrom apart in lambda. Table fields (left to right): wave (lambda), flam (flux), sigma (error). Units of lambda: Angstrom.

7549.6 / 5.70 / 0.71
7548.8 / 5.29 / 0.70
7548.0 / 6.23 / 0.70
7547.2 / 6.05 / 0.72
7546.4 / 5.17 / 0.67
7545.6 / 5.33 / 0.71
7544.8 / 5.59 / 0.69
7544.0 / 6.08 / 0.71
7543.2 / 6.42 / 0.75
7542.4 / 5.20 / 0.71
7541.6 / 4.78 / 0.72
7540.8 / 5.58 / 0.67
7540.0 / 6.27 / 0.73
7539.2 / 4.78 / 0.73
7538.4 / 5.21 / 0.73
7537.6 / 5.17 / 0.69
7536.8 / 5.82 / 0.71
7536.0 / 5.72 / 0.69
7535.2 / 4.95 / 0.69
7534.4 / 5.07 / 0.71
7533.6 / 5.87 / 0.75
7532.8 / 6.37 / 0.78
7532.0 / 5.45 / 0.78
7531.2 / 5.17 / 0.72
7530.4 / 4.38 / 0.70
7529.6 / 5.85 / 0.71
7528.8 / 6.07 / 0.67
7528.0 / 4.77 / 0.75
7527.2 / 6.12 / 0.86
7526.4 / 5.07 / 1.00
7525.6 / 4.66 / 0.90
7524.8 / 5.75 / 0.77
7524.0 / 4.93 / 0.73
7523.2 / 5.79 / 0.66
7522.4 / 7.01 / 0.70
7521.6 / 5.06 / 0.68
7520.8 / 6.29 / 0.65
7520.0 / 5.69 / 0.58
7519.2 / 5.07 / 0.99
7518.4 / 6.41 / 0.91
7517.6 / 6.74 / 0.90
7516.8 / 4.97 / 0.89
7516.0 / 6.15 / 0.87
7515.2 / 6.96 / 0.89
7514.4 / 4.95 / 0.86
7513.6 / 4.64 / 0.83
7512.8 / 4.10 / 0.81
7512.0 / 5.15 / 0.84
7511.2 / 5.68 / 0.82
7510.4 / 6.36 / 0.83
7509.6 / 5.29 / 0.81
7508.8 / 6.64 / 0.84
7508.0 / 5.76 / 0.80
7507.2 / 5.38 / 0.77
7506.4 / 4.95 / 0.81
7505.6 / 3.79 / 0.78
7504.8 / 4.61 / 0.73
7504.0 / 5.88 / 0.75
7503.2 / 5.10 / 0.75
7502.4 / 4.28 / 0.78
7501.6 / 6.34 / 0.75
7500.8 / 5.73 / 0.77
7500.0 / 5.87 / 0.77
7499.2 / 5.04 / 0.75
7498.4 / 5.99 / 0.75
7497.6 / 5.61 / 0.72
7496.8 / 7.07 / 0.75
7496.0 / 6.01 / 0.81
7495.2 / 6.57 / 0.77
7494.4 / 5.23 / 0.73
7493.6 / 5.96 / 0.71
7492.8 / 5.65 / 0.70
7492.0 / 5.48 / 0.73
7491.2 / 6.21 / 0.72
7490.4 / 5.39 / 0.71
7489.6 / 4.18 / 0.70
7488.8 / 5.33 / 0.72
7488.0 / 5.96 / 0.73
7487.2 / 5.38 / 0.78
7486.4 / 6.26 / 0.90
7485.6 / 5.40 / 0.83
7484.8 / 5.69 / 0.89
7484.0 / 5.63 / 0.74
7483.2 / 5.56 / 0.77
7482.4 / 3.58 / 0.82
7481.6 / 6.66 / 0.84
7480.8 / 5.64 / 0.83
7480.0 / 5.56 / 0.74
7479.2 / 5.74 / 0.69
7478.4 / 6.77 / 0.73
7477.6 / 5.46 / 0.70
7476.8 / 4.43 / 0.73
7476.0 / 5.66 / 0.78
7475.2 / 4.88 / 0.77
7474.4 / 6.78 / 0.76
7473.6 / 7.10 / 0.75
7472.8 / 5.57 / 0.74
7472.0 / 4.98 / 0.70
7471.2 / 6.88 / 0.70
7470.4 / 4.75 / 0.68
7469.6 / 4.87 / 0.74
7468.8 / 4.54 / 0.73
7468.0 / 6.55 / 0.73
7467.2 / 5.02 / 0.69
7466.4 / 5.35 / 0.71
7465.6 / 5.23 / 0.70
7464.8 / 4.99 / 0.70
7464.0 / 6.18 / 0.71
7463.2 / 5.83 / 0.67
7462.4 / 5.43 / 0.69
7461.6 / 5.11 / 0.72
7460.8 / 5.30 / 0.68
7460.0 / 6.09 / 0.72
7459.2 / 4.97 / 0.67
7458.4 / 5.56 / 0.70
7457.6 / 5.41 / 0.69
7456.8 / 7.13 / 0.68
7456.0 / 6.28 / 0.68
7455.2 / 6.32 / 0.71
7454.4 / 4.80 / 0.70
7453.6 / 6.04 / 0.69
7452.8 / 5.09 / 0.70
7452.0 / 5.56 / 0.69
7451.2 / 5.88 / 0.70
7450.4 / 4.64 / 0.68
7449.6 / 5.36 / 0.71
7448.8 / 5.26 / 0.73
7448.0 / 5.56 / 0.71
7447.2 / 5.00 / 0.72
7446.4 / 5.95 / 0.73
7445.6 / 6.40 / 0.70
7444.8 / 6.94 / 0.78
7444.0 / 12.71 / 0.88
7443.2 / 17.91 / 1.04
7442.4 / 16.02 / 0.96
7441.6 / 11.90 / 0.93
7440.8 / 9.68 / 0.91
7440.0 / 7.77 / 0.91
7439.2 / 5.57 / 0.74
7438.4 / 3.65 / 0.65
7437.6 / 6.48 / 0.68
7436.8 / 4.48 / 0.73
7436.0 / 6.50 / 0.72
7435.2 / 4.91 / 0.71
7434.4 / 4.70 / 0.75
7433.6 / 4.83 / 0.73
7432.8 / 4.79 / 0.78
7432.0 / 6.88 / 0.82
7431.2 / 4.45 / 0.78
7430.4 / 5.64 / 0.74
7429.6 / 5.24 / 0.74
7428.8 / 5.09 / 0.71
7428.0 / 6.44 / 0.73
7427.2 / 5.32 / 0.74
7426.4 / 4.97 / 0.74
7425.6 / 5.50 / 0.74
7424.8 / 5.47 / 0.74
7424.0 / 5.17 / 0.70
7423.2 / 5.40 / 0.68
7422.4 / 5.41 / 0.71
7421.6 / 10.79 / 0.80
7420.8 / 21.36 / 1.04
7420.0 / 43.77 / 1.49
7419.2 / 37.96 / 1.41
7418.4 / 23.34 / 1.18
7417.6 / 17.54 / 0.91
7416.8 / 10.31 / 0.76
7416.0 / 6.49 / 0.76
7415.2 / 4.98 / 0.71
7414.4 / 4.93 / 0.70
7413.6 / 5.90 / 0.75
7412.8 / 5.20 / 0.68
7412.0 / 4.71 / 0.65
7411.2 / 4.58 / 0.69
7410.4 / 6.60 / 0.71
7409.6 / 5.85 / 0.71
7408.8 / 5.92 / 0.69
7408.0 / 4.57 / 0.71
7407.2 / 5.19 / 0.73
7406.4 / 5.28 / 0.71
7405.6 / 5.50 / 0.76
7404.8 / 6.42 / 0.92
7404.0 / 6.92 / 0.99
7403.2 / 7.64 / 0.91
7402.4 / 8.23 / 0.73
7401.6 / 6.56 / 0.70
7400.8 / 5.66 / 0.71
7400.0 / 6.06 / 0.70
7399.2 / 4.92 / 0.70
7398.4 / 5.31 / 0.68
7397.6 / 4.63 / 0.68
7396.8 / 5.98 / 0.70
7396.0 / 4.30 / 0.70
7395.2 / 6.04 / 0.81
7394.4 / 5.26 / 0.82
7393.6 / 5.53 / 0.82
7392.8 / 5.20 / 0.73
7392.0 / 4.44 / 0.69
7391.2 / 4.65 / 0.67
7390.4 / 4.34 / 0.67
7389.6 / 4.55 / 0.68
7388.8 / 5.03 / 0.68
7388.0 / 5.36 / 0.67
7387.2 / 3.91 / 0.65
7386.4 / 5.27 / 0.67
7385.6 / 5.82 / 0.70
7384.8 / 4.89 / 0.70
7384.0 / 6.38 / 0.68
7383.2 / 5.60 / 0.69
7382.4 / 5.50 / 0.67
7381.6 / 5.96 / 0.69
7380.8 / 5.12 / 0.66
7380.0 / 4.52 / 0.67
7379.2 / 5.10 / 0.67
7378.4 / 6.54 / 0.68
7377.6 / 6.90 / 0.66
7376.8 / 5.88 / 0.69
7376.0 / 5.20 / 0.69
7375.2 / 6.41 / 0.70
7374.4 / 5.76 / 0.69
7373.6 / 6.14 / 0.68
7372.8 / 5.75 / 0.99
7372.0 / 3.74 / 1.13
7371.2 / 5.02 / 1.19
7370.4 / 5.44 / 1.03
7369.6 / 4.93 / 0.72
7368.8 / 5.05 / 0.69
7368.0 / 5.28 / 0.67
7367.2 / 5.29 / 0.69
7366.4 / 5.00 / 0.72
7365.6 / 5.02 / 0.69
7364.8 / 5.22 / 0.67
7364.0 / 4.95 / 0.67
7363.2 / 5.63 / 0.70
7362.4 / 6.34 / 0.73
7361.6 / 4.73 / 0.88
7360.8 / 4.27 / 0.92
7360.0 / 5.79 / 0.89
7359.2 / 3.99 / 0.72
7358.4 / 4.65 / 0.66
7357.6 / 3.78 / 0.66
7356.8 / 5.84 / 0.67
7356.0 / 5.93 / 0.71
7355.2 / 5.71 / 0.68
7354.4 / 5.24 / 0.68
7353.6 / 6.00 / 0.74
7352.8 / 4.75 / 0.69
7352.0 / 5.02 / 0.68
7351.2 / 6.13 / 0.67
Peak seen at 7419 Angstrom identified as Hbeta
